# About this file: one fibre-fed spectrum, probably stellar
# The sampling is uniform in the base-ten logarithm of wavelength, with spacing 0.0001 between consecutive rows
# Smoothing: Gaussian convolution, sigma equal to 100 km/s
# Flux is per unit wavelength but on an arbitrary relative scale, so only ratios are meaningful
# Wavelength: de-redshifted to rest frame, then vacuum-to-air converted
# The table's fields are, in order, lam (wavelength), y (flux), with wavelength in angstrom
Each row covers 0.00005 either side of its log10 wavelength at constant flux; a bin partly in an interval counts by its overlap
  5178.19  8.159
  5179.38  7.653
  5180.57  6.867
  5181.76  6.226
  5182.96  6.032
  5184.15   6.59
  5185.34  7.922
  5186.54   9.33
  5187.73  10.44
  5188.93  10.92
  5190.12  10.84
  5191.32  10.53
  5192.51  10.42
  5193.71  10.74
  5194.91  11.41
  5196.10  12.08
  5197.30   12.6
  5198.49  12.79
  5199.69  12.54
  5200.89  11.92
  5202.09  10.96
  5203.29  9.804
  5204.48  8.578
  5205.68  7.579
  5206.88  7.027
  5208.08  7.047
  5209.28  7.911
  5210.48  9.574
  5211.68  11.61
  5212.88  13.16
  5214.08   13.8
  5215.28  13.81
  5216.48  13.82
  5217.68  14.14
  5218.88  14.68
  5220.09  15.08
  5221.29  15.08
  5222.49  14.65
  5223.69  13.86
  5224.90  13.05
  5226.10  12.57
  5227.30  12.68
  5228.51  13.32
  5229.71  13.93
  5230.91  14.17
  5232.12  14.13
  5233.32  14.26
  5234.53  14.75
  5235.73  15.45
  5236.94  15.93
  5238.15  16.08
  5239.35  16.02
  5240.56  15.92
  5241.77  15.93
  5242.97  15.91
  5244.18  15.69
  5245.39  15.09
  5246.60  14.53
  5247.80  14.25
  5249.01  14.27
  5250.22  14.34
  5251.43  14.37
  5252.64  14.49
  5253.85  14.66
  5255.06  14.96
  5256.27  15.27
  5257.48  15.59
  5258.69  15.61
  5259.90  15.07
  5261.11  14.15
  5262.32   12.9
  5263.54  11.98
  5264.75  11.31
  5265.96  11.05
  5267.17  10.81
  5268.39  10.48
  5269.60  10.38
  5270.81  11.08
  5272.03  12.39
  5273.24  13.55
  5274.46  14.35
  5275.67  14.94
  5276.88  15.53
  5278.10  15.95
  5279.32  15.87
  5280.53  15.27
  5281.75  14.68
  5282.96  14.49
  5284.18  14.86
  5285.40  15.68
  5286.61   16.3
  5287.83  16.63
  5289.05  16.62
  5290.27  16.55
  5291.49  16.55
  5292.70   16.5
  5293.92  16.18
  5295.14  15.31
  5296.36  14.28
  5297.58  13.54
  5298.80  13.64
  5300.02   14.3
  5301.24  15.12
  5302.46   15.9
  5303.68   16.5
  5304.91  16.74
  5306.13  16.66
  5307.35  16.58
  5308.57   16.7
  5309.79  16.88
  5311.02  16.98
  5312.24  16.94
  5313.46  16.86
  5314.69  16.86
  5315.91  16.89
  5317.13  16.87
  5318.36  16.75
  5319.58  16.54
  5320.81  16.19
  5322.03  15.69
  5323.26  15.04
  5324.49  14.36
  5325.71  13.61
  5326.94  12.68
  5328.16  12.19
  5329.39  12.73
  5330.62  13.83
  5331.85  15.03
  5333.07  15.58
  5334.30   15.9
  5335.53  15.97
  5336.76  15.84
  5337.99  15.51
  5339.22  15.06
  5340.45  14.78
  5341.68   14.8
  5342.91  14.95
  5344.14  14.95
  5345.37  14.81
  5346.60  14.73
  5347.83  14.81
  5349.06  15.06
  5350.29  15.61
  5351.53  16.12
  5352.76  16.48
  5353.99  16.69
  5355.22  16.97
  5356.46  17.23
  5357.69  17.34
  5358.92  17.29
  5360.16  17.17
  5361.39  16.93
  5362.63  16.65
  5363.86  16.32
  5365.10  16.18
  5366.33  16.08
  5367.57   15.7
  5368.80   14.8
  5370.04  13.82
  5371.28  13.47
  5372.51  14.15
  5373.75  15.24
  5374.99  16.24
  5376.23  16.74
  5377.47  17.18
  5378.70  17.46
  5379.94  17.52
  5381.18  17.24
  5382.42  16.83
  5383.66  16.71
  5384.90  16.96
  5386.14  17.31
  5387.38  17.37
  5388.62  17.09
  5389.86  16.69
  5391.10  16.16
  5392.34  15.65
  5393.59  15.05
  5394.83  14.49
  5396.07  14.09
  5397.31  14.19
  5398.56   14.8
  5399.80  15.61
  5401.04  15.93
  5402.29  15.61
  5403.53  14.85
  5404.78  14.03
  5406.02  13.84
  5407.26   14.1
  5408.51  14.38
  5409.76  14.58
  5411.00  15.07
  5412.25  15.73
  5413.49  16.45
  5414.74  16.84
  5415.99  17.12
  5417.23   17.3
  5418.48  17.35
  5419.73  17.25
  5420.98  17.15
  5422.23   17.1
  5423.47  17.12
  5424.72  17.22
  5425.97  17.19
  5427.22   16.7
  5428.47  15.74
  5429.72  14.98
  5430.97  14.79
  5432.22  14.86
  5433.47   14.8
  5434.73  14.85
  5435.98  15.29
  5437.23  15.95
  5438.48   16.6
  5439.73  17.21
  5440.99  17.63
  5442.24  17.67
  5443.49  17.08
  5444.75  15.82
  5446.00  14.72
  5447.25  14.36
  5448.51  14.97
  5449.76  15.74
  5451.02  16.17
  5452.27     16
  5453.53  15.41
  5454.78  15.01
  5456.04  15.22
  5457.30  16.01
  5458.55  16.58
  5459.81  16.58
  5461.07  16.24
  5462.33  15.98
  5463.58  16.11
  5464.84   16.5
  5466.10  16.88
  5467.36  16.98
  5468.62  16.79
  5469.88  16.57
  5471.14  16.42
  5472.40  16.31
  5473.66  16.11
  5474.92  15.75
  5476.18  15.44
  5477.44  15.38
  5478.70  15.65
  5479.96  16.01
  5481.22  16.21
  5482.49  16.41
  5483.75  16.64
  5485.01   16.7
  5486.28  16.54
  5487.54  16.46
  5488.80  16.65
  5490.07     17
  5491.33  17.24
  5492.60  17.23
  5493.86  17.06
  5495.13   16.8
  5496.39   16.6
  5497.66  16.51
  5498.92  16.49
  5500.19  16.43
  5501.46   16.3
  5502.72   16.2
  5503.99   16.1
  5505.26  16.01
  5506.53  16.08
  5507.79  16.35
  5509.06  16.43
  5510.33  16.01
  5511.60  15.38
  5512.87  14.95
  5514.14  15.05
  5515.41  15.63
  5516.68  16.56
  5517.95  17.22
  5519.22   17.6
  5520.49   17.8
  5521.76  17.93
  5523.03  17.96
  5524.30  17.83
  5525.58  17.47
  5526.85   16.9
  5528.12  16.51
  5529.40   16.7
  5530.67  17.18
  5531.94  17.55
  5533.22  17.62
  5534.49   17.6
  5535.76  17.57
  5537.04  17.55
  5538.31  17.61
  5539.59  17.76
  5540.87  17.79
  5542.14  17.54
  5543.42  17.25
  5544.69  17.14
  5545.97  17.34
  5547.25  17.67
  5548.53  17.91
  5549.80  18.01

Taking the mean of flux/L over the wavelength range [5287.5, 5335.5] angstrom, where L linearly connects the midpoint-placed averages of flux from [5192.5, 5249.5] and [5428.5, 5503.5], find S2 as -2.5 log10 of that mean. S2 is -0.10 mag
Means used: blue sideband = 13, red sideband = 16.1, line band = 15.6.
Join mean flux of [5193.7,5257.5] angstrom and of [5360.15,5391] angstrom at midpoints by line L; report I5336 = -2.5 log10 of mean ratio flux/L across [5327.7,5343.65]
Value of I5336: 0.05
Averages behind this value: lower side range 13.3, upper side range 16.3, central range 14.8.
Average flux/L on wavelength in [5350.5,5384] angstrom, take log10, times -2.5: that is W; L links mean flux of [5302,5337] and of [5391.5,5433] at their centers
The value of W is -0.04 mag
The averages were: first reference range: 15.7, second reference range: 15.7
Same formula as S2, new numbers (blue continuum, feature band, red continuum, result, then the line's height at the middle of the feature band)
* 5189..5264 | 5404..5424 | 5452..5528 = -0.03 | 15.5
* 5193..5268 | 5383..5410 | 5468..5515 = -0.02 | 15.2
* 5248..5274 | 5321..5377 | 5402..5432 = -0.04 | 14.8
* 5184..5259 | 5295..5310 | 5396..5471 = -0.11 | 14.1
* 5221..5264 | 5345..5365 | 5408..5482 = -0.06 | 15.4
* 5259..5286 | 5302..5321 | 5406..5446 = -0.18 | 14.2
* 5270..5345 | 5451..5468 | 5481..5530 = 0.01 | 16.3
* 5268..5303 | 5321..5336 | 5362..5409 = 0.05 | 15.2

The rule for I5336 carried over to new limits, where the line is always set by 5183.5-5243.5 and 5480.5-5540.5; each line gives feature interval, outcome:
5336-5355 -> -0.08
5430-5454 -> 0.00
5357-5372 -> -0.10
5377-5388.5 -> -0.16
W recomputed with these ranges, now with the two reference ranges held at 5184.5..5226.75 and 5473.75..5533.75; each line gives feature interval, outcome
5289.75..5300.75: -0.17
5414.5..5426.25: -0.14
